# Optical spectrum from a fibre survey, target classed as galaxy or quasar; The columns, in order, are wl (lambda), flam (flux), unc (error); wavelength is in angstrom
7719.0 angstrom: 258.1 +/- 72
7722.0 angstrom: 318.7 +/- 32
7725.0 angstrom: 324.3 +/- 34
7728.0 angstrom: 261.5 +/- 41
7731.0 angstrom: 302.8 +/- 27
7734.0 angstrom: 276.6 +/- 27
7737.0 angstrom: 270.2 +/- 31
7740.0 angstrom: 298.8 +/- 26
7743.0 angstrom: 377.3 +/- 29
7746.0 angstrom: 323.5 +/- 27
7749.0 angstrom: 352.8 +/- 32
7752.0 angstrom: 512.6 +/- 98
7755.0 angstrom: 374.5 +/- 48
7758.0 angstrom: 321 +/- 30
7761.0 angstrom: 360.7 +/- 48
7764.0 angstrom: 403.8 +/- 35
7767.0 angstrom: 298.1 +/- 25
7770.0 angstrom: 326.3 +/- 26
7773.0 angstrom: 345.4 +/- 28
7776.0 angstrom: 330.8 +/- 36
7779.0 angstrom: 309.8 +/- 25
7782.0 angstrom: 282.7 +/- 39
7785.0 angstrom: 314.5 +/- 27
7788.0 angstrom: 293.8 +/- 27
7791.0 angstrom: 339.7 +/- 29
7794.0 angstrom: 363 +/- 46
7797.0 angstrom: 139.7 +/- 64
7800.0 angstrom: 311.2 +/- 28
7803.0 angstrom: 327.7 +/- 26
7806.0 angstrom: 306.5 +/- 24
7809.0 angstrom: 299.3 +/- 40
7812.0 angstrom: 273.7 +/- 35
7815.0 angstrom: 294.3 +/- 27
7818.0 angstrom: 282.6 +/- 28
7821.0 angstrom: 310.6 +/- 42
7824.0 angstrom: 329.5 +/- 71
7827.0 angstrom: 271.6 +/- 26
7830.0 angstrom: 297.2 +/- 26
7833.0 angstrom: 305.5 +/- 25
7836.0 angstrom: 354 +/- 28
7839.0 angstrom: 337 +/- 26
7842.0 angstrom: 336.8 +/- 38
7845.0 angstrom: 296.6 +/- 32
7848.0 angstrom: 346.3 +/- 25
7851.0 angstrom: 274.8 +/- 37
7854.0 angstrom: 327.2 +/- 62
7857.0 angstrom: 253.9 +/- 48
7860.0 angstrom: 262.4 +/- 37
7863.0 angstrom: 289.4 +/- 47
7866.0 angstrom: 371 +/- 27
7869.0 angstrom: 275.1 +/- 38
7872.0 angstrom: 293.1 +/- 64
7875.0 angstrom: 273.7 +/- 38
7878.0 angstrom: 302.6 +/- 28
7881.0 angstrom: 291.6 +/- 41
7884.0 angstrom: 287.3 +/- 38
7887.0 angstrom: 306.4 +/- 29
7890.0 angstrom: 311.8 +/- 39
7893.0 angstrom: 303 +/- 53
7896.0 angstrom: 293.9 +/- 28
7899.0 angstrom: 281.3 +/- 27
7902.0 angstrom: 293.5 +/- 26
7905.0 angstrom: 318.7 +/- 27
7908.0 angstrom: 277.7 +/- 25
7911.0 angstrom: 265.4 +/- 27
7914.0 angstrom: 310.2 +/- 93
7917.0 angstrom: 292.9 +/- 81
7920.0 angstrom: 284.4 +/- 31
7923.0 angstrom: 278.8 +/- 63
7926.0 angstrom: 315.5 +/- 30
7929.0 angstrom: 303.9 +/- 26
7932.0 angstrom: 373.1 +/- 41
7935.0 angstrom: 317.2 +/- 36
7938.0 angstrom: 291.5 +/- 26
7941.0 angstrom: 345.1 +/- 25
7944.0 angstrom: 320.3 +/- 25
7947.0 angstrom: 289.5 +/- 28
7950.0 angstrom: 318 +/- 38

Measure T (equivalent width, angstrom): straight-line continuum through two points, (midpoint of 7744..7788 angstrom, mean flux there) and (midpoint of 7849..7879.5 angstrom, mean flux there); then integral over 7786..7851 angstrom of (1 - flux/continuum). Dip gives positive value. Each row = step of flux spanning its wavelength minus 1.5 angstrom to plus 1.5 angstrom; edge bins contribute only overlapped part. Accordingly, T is 2.5 angstrom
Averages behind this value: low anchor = 345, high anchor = 293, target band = 305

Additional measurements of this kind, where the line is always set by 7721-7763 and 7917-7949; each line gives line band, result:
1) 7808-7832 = 2.2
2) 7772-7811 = 2.9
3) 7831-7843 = -0.3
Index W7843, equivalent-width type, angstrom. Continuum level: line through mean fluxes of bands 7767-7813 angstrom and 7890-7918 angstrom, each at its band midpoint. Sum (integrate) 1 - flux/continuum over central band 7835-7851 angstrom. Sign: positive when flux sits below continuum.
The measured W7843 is -1.5 angstrom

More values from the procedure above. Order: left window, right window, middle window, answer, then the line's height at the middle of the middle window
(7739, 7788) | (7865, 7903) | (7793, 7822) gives 3.4 angstrom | 328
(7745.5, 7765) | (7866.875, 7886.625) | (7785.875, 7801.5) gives 2.7 angstrom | 352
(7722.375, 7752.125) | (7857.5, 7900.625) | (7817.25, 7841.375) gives -0.7 angstrom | 304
